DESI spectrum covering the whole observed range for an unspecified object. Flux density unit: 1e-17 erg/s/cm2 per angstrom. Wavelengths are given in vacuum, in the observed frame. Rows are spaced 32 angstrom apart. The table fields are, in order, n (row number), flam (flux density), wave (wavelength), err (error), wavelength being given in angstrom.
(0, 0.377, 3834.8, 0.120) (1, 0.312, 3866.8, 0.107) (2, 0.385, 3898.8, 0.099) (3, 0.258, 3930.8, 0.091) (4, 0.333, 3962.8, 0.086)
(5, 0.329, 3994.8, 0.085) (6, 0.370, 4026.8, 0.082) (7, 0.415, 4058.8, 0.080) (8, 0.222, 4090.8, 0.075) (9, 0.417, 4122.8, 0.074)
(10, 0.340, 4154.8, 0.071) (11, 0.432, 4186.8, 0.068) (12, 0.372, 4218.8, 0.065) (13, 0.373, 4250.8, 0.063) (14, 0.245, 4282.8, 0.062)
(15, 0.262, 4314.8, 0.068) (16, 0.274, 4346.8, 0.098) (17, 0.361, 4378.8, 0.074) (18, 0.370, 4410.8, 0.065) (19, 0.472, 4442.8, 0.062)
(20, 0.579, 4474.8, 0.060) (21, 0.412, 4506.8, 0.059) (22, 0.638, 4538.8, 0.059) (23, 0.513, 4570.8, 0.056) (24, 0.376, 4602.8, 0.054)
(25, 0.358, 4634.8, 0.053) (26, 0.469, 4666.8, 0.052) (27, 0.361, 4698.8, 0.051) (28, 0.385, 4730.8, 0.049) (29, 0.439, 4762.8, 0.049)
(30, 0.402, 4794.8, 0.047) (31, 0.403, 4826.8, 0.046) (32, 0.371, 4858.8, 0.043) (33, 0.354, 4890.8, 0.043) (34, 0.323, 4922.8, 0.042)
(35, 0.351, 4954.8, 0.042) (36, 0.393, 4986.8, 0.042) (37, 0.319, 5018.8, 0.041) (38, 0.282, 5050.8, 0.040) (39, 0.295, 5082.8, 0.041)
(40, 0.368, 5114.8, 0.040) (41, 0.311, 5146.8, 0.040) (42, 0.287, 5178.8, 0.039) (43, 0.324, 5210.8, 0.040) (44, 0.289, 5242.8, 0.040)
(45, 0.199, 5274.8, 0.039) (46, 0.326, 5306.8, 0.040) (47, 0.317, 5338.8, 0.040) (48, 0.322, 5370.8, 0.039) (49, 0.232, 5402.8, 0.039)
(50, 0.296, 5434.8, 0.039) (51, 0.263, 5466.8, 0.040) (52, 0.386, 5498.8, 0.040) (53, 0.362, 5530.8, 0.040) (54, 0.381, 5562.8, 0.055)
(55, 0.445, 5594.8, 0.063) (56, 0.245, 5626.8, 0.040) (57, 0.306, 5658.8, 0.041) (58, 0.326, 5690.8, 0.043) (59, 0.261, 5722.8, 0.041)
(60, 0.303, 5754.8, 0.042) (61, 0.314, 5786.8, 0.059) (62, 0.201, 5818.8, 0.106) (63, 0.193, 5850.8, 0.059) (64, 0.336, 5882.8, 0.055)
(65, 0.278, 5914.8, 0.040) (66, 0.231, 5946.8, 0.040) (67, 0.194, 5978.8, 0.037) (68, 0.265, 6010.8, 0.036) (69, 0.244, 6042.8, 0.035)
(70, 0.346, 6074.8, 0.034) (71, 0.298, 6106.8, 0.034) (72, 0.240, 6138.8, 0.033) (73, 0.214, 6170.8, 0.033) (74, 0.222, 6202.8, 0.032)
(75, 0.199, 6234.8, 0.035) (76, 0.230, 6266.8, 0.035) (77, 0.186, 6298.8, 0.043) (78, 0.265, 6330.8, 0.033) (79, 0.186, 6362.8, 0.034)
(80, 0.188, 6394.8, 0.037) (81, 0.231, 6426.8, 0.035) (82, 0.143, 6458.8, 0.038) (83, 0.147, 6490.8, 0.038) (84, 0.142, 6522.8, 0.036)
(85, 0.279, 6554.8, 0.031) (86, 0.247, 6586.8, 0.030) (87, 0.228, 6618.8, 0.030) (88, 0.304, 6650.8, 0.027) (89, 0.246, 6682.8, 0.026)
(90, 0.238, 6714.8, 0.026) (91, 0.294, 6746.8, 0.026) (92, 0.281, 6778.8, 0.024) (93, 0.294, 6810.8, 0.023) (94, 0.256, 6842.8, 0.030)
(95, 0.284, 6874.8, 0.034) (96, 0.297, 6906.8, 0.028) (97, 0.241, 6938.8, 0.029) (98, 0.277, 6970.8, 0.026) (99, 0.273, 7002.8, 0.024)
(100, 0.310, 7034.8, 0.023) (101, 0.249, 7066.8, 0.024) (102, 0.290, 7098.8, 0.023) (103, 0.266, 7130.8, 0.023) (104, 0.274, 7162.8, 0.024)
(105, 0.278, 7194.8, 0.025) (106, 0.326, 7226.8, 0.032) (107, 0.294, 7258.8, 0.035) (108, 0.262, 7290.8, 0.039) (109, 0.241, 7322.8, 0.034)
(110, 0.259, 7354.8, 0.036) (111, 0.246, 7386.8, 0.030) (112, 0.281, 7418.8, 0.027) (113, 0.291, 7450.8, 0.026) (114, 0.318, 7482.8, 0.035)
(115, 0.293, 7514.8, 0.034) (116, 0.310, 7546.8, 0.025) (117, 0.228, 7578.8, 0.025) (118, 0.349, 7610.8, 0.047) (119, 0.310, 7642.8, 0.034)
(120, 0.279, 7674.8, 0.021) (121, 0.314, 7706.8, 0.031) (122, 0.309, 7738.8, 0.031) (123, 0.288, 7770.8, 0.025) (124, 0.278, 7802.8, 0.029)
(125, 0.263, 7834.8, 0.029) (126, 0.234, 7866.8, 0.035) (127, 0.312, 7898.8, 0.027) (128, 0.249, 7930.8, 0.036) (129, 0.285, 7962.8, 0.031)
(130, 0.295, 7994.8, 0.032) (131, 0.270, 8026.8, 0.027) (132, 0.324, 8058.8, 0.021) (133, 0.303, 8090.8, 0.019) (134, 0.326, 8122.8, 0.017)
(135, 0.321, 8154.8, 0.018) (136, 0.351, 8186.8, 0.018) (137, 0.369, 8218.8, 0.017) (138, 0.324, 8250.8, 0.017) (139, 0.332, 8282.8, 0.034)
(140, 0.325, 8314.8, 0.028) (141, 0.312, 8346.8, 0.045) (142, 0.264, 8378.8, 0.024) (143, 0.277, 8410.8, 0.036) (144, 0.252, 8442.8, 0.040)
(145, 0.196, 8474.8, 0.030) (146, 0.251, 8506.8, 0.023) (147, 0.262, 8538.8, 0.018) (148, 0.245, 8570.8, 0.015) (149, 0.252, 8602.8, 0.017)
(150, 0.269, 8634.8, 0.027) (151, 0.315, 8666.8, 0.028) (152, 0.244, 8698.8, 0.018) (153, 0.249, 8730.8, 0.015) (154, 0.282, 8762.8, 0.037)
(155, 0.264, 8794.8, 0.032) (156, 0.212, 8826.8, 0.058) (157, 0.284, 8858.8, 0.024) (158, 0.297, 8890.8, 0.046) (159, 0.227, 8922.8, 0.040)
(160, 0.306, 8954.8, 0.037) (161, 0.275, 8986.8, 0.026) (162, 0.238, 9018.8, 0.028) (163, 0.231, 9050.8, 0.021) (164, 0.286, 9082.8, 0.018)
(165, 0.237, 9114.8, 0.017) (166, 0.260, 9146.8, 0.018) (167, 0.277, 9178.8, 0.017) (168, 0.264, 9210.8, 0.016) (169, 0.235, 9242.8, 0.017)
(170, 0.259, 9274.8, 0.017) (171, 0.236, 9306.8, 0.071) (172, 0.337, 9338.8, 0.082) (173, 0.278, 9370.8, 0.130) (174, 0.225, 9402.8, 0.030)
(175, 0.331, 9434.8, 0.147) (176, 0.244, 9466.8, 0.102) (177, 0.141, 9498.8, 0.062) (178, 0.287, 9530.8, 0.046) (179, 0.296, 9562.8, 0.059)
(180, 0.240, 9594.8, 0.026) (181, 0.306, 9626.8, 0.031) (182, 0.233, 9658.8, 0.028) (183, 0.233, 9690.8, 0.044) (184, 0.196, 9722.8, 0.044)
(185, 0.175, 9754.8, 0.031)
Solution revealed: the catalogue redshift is 1.932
